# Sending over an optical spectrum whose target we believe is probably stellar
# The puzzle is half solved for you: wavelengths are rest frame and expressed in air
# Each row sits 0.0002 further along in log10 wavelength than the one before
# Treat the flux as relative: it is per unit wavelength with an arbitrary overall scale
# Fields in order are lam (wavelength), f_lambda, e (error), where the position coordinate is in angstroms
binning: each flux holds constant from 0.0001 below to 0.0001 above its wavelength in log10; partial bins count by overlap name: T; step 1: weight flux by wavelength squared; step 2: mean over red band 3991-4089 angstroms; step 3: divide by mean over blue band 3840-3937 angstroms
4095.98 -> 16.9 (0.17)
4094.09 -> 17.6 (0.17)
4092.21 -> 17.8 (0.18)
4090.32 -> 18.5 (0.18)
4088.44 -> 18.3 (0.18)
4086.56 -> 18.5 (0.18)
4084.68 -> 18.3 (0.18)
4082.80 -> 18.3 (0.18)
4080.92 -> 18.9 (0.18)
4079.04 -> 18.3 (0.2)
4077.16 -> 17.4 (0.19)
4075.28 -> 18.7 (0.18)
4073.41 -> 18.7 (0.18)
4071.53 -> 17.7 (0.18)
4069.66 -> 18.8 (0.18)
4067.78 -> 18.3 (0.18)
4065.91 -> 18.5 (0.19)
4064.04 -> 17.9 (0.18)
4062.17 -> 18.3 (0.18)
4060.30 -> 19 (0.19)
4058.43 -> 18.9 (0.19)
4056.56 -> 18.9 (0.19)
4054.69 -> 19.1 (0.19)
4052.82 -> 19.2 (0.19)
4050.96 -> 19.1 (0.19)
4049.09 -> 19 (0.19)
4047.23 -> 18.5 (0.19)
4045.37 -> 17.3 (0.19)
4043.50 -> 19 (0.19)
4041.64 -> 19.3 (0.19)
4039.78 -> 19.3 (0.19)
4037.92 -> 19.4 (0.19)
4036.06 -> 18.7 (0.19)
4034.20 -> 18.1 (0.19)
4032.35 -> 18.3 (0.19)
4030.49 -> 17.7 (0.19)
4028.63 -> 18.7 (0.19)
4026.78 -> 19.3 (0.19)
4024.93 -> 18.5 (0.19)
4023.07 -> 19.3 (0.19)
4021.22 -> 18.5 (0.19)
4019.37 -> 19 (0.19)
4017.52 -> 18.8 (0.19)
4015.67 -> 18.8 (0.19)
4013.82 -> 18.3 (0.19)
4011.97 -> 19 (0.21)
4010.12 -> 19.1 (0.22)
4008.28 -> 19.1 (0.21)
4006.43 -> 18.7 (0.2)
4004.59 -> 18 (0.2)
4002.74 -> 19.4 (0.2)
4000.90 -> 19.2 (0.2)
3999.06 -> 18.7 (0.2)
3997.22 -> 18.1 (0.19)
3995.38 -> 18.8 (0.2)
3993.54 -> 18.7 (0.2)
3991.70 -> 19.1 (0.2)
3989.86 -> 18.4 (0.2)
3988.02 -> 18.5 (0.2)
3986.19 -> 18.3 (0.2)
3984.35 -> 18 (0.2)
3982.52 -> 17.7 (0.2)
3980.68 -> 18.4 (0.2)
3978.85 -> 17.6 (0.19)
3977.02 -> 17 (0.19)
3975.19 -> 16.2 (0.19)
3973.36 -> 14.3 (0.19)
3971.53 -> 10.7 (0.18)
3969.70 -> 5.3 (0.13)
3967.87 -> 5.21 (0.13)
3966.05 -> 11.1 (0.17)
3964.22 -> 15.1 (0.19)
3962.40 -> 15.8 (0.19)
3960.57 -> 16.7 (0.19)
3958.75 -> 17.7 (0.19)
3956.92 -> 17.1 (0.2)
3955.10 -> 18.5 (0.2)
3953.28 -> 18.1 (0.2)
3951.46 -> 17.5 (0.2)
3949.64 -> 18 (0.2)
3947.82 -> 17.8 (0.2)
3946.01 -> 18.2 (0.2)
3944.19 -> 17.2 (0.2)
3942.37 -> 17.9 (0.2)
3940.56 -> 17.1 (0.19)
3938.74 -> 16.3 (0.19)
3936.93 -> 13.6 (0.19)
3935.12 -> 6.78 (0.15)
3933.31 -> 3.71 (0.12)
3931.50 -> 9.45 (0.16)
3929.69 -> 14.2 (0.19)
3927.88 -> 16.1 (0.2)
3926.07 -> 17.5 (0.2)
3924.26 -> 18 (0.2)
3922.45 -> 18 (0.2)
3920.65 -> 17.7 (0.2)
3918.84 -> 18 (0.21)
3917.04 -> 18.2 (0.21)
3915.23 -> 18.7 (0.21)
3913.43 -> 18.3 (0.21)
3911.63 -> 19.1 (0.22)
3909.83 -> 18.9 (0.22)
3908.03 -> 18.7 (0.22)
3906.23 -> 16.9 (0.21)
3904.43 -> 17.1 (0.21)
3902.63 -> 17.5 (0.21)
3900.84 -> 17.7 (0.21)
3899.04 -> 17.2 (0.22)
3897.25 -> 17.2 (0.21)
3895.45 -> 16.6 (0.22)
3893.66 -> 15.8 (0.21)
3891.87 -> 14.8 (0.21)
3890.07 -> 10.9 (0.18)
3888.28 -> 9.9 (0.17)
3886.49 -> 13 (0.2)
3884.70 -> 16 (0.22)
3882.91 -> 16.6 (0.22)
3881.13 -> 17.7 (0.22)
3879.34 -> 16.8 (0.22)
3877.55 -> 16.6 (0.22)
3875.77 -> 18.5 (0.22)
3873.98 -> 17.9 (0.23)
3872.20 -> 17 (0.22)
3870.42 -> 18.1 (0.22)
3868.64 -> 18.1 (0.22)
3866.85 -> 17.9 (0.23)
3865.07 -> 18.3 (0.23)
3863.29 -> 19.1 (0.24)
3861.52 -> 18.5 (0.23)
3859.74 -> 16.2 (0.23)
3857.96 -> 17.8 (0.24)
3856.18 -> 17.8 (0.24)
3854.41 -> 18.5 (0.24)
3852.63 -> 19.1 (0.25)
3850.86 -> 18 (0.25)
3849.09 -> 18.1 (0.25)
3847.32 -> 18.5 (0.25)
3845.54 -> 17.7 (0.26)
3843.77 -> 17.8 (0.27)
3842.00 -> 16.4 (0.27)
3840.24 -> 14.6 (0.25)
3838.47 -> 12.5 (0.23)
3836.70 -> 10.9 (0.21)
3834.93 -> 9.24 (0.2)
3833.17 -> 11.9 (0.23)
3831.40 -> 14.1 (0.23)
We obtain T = 1.2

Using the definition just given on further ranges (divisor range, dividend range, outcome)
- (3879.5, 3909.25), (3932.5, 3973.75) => 0.93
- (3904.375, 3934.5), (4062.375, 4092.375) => 1.22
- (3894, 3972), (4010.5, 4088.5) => 1.25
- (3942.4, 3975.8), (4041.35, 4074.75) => 1.30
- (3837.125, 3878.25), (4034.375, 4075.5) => 1.18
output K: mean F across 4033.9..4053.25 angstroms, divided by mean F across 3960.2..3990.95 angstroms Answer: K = 1.26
